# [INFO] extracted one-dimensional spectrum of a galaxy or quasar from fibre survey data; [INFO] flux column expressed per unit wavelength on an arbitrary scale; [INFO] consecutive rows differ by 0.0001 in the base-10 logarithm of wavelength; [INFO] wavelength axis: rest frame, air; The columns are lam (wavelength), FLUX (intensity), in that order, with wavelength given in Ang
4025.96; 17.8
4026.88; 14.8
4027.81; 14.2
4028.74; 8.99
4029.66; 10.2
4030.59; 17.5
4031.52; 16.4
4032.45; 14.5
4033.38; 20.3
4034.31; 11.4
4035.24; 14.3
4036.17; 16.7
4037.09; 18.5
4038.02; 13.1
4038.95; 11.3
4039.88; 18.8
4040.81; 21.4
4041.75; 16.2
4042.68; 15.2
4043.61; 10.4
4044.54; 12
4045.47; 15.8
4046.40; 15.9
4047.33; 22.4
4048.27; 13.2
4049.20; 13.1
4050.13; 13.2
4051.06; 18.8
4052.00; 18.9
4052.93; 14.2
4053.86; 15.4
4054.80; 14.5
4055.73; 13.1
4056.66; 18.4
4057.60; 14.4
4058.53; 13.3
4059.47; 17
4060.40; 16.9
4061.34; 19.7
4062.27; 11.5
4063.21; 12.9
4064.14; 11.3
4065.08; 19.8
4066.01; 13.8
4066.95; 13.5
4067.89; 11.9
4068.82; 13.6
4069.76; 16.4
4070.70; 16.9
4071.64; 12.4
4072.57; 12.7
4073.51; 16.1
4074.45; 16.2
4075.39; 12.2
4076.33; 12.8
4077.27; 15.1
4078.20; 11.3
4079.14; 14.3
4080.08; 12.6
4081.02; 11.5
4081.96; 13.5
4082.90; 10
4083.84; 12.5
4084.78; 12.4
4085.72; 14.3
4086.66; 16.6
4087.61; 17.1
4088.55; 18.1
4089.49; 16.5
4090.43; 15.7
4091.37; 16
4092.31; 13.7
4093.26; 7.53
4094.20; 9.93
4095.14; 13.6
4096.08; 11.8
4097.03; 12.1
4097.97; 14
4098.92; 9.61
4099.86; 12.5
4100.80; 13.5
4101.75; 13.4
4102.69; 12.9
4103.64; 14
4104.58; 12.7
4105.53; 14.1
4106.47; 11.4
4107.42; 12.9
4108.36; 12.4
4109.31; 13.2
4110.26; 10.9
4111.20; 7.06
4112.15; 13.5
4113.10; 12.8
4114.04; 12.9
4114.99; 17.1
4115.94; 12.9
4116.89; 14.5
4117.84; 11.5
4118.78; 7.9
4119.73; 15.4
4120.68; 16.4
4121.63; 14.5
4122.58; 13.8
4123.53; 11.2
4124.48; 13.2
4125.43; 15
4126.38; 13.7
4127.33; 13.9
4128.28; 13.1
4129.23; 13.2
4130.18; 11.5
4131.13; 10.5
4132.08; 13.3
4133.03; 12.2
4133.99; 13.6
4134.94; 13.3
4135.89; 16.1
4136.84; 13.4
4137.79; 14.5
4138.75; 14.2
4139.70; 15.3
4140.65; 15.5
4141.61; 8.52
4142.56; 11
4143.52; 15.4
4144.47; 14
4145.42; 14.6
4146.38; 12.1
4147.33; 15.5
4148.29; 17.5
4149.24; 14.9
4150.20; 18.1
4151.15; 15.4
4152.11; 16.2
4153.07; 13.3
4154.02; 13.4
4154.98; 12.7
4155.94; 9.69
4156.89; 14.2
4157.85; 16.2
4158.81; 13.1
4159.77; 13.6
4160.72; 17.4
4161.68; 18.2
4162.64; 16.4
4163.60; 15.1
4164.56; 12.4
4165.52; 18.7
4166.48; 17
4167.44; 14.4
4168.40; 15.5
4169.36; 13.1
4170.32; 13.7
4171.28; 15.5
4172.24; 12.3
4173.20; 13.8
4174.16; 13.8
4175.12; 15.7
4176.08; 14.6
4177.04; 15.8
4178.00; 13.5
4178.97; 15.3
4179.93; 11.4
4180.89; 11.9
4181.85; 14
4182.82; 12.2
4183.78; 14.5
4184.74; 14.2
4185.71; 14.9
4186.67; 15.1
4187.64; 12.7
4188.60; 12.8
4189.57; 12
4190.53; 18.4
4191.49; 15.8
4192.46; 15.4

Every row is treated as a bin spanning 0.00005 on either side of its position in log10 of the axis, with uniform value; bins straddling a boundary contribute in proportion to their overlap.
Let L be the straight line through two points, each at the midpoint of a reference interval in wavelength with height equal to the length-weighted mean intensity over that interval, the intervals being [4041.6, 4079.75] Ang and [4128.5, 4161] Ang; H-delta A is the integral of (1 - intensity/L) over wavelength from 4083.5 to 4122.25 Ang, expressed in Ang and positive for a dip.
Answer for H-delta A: 3.0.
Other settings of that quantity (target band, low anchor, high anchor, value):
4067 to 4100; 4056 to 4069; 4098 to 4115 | 0.5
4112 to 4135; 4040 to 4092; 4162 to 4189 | 2.1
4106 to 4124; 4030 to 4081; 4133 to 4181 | 2.3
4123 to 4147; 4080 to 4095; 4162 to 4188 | 1.3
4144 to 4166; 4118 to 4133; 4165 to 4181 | -1.5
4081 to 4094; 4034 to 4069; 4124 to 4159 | 0.6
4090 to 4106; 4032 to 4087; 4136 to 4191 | 2.0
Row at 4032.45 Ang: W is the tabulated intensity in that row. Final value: 14.5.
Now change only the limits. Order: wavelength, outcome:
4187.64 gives 12.7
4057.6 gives 14.4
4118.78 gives 7.9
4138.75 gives 14.2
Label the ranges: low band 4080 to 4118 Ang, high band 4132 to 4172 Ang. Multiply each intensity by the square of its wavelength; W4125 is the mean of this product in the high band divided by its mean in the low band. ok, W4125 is 1.14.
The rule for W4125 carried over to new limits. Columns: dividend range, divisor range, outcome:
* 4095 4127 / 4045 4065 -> 0.85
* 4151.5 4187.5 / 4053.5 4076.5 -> 1.03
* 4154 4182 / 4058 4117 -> 1.11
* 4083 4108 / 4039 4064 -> 0.88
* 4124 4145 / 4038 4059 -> 0.91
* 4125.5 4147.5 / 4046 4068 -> 0.91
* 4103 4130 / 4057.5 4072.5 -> 0.91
